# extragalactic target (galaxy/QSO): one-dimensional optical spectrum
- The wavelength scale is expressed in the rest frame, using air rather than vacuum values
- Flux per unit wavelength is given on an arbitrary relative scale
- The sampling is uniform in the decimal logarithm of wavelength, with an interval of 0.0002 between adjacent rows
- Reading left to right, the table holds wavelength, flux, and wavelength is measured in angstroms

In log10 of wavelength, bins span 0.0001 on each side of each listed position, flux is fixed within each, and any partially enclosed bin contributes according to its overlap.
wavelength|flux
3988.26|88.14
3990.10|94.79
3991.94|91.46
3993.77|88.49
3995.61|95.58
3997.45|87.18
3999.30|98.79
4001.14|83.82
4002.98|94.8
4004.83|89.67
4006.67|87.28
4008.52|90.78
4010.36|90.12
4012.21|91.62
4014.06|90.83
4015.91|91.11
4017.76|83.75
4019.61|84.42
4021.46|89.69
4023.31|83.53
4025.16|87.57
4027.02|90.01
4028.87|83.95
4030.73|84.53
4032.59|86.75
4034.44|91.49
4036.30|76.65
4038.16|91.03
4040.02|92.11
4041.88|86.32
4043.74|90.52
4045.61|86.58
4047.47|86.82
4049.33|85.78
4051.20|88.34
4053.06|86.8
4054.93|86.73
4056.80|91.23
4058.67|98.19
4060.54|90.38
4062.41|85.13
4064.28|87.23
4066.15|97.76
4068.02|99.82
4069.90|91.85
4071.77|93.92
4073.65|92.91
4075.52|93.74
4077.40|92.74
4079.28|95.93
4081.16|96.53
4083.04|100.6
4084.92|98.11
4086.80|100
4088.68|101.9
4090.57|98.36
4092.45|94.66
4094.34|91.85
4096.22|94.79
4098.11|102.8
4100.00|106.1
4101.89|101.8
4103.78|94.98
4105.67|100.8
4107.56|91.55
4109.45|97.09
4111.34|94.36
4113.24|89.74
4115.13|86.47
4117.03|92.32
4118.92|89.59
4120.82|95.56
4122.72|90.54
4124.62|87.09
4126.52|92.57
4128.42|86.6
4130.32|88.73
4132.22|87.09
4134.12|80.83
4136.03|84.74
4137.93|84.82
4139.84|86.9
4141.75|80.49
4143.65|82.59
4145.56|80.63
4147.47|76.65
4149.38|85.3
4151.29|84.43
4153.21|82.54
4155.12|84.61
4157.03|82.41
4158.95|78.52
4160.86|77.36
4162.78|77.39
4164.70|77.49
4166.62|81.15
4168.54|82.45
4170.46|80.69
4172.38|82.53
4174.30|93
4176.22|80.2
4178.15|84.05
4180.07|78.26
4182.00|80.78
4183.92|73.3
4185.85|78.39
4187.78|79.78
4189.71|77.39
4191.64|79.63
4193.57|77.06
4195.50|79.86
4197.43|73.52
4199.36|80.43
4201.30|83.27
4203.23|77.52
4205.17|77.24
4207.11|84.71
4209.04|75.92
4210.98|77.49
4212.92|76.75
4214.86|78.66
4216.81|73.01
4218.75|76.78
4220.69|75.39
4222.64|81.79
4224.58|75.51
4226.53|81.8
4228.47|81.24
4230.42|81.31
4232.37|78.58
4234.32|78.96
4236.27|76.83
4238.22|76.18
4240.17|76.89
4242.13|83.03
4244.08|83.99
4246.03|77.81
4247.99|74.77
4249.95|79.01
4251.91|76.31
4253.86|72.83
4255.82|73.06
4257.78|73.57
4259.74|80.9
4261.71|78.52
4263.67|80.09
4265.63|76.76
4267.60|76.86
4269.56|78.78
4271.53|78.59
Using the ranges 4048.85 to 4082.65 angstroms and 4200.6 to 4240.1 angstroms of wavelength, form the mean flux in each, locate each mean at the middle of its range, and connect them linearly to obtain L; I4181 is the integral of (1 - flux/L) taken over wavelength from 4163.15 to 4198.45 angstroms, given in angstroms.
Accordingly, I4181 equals 0.9 angstroms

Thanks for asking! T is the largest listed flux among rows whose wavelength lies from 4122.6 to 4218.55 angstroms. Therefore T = 93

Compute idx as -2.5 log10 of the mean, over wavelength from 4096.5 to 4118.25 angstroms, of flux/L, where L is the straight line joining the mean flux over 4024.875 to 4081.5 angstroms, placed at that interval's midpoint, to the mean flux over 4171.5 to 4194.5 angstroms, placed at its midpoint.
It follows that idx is -0.120 mag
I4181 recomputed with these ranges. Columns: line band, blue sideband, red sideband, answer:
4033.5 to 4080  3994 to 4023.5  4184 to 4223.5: -1.92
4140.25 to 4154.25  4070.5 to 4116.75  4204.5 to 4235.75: 1.05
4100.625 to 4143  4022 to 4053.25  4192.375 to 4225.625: -3.93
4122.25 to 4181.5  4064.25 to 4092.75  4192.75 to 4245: 2.63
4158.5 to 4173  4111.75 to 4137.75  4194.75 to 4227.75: 0.69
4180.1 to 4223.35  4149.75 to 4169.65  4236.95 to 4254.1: 0.78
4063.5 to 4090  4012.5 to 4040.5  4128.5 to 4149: -3.24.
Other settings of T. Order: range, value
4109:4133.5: 97.09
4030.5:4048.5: 92.11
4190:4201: 80.43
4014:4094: 101.9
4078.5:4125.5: 106.1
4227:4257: 83.99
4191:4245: 84.71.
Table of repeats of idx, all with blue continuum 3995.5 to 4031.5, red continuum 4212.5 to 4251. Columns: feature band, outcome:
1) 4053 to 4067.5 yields -0.05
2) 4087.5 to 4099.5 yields -0.15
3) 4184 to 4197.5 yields 0.03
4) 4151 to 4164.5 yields 0.02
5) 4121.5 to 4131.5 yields -0.07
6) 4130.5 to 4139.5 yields -0.02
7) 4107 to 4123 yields -0.10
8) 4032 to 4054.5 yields 0.00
